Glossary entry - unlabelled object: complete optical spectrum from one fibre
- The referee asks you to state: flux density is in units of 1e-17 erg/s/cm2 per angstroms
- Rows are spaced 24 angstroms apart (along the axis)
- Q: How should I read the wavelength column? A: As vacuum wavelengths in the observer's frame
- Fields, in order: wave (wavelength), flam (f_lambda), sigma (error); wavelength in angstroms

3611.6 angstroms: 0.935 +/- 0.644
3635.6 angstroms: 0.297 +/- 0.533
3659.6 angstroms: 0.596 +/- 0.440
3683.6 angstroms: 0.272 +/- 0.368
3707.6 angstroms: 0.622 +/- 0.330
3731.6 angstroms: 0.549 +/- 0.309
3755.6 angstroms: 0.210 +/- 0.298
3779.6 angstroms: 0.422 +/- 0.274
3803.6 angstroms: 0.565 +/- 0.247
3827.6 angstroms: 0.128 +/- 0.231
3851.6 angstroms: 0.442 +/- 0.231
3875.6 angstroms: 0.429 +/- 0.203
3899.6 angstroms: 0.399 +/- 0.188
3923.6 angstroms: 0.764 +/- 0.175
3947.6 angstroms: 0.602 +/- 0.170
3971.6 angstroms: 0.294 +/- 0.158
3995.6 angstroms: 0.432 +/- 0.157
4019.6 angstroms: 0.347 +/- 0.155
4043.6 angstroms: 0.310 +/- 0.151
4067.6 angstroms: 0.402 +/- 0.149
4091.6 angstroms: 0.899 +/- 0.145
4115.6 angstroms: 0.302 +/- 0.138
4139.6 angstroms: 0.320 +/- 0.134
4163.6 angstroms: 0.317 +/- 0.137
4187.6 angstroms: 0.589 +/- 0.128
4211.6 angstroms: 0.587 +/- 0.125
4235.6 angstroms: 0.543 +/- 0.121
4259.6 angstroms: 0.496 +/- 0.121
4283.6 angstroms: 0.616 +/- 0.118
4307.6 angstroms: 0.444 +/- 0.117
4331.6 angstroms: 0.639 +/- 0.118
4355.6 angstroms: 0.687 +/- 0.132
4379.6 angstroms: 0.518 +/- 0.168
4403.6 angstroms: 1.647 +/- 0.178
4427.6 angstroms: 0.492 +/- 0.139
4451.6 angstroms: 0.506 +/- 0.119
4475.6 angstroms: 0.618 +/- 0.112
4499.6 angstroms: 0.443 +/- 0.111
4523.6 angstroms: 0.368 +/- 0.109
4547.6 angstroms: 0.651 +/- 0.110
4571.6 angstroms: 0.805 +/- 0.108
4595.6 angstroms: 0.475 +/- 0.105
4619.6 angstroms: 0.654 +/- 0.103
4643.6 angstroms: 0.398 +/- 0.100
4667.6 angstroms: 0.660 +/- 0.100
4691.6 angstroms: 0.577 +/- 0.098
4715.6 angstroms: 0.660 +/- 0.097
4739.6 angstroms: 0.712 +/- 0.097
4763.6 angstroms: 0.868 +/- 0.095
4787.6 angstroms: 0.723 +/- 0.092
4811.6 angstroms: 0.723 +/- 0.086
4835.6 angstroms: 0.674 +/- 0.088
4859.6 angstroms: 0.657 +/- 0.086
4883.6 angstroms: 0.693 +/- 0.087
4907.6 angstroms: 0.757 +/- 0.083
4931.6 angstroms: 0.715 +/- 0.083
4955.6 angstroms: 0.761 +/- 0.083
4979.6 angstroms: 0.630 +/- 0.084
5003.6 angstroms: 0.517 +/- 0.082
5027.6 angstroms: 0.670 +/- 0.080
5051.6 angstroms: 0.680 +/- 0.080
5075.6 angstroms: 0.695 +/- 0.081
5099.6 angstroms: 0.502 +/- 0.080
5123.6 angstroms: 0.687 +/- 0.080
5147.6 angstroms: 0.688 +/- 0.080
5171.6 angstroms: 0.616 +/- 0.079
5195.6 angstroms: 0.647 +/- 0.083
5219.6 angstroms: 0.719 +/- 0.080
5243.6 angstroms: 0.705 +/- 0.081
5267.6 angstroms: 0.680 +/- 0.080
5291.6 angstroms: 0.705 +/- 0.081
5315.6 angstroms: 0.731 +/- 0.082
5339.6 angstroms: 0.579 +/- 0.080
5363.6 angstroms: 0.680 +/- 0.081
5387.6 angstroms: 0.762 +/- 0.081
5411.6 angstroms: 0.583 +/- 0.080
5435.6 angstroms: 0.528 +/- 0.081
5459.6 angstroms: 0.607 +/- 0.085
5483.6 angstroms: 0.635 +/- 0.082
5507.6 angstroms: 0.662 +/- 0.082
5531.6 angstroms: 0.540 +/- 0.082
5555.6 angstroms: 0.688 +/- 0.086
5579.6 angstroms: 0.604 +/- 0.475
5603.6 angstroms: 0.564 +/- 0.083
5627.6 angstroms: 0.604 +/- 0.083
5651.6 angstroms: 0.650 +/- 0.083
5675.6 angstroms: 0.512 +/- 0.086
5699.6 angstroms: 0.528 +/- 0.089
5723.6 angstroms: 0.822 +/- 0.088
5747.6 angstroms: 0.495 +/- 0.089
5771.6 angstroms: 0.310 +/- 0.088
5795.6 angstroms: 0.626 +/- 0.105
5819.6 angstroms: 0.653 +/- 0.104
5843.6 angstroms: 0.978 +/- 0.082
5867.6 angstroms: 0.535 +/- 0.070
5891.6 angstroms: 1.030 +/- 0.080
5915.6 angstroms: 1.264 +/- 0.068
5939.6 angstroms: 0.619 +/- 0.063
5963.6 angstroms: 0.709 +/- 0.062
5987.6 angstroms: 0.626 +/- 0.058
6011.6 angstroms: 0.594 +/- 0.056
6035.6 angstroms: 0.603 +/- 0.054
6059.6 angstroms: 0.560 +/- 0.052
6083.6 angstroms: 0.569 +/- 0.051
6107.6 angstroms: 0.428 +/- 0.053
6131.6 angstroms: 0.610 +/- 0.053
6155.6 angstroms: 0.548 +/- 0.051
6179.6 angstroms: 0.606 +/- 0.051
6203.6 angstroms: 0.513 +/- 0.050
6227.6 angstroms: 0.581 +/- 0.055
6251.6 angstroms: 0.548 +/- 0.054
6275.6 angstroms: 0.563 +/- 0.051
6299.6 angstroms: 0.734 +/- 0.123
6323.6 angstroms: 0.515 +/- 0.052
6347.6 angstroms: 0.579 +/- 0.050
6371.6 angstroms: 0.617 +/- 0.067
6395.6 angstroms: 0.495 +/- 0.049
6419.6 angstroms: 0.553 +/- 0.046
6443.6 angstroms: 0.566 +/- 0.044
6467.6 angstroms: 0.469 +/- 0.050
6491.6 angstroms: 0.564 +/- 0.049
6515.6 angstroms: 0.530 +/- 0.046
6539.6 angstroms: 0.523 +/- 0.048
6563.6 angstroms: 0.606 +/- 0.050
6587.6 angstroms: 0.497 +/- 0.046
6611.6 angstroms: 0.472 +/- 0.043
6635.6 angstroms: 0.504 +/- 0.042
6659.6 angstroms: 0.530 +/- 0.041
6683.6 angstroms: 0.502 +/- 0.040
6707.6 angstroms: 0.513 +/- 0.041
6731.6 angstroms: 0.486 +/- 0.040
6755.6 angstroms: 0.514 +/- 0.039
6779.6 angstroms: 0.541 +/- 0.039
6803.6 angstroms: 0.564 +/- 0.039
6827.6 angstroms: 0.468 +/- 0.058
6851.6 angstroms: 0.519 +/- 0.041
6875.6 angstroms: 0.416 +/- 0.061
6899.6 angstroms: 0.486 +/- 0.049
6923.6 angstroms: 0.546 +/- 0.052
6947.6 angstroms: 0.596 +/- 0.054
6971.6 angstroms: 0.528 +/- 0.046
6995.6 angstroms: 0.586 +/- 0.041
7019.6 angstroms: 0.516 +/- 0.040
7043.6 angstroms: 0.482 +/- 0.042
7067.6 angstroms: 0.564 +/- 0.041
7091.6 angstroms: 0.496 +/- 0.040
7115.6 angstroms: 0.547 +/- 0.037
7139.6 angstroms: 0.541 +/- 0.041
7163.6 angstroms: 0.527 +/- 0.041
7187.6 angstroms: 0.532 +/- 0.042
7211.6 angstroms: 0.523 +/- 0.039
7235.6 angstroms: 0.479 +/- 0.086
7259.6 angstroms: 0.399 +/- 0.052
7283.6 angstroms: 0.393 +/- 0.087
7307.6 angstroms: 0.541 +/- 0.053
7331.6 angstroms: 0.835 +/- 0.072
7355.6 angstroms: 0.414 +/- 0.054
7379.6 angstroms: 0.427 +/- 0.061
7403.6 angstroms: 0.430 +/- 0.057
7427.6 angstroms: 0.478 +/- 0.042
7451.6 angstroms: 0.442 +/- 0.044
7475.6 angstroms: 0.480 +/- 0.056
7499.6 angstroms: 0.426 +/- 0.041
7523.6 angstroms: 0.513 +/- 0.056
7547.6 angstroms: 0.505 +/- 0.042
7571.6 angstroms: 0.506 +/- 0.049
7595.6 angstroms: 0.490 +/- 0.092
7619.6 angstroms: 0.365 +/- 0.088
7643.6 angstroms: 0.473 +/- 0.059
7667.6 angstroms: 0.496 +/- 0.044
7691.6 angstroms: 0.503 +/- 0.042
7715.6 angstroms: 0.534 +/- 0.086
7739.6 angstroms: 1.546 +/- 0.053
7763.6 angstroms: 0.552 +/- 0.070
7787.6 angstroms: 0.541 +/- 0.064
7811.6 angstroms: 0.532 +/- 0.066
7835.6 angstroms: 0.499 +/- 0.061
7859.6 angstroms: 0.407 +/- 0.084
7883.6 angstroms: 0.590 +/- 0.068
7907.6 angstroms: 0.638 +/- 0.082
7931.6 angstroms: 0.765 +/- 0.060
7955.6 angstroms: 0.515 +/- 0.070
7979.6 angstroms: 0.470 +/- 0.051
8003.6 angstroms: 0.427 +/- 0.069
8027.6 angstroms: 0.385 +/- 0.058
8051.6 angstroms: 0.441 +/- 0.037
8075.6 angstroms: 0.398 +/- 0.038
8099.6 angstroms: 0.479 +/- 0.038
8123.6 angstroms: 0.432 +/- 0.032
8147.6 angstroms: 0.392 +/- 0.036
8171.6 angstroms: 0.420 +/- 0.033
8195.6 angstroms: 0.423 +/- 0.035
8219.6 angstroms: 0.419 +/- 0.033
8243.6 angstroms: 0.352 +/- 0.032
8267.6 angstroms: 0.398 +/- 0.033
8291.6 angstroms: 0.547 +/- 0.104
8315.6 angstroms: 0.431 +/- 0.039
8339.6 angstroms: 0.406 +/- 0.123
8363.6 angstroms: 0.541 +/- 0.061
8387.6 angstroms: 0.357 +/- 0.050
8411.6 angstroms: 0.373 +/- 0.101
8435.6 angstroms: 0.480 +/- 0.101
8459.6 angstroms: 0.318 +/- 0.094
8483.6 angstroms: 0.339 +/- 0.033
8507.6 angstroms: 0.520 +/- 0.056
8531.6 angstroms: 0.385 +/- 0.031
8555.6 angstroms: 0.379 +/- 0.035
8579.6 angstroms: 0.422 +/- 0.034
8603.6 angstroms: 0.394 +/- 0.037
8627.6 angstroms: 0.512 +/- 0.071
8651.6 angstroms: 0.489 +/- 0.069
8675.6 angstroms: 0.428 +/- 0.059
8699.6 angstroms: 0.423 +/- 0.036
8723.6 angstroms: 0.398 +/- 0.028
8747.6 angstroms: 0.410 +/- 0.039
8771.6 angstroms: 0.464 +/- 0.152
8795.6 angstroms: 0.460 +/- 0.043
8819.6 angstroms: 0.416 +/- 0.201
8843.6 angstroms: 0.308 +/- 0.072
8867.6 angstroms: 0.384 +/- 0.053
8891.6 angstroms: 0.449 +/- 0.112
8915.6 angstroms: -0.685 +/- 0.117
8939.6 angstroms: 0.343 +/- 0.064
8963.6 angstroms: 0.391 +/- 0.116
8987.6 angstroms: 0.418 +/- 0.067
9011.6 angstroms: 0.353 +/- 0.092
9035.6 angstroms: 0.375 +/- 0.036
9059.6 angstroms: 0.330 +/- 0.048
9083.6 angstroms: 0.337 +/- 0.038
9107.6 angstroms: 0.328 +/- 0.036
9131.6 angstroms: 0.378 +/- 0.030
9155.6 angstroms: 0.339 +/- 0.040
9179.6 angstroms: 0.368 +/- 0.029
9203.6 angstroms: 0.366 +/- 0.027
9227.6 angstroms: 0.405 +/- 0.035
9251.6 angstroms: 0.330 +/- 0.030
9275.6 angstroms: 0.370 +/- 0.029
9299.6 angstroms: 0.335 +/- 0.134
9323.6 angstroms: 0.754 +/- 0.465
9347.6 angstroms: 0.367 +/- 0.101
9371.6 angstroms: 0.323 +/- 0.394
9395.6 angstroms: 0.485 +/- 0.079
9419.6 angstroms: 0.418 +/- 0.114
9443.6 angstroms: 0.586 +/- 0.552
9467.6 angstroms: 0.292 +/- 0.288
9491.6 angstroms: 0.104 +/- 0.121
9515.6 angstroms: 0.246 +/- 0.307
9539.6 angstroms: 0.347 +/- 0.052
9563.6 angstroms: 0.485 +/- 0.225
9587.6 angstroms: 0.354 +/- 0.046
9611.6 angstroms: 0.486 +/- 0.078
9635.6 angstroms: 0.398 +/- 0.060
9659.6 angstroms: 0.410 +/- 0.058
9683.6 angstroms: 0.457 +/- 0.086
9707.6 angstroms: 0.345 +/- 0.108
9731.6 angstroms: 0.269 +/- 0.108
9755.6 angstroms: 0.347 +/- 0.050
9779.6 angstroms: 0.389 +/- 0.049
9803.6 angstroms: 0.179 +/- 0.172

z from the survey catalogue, 0.18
